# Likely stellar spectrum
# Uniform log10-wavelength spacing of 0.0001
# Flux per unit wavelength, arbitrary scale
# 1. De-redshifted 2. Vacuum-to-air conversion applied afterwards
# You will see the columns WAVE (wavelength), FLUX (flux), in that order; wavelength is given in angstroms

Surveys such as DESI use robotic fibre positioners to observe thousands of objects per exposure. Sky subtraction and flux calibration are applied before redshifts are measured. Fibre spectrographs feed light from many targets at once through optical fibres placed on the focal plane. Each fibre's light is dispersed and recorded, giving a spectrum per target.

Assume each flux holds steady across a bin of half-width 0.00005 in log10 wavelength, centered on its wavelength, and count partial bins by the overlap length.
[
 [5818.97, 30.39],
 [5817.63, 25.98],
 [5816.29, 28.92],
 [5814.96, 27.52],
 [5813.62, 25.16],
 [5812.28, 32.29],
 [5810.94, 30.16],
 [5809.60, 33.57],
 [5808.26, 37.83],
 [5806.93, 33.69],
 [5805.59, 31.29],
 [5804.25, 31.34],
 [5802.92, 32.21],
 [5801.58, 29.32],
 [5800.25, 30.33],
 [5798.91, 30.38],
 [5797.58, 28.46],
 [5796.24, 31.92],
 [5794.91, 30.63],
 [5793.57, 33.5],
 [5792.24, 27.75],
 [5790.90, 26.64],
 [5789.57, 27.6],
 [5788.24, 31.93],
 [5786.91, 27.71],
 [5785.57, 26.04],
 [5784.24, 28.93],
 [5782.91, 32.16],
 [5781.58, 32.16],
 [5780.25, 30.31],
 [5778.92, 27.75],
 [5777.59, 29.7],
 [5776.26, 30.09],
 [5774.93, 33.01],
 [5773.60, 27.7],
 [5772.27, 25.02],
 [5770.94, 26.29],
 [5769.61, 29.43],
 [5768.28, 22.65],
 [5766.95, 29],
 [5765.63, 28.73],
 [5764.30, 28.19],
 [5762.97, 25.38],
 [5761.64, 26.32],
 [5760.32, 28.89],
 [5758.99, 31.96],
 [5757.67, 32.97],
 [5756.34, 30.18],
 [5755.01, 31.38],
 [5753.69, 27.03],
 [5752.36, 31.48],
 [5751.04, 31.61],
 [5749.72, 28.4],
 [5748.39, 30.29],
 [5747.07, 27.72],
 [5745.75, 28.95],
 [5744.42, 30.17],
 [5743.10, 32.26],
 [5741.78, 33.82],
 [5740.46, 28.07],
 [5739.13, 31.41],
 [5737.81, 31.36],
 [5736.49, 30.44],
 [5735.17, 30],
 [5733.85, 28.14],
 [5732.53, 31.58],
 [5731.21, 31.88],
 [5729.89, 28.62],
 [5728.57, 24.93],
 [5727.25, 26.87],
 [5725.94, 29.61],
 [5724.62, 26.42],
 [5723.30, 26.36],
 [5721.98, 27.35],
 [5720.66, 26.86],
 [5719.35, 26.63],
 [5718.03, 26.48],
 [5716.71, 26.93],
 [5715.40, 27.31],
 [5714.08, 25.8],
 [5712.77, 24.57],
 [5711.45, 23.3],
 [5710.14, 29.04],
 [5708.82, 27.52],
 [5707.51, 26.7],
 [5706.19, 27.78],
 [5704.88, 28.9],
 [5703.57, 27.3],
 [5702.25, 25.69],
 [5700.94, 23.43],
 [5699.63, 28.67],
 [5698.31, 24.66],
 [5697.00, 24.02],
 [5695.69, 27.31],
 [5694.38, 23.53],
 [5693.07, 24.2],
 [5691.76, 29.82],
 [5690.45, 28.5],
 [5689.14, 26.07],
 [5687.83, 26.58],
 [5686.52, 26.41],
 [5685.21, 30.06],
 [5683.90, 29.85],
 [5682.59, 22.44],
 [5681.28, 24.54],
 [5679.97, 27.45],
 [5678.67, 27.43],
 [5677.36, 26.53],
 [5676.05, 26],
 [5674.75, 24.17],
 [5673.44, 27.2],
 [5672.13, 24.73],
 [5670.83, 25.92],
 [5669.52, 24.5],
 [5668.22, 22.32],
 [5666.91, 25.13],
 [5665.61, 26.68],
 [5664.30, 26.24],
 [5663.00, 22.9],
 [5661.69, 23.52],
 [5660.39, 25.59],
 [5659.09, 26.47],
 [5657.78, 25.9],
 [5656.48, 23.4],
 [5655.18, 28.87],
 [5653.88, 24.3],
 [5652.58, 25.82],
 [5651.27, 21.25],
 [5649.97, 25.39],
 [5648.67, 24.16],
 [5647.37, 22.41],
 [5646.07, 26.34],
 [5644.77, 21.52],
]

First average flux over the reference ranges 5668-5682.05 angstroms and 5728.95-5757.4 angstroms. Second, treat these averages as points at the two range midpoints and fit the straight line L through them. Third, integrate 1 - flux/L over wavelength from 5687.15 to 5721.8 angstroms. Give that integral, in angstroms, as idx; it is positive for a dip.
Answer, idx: 1.4 angstroms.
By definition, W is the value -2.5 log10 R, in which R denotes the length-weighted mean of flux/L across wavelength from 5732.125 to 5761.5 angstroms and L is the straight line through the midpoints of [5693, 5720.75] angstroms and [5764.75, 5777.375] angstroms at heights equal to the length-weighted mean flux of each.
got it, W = -0.11 mag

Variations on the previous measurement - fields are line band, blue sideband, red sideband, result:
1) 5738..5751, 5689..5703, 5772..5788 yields -0.09 mag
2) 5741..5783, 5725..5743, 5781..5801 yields 0.01 mag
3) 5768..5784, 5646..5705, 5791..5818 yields 0.02 mag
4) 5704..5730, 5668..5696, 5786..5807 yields 0.02 mag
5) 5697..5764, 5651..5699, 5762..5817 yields -0.03 mag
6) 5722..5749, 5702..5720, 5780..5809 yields -0.06 mag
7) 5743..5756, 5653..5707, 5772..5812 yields -0.04 mag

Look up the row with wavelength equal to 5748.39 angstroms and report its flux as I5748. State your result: 30.29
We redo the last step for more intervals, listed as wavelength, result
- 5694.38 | 23.53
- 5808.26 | 37.83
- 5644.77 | 21.52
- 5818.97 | 30.39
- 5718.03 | 26.48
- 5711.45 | 23.3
